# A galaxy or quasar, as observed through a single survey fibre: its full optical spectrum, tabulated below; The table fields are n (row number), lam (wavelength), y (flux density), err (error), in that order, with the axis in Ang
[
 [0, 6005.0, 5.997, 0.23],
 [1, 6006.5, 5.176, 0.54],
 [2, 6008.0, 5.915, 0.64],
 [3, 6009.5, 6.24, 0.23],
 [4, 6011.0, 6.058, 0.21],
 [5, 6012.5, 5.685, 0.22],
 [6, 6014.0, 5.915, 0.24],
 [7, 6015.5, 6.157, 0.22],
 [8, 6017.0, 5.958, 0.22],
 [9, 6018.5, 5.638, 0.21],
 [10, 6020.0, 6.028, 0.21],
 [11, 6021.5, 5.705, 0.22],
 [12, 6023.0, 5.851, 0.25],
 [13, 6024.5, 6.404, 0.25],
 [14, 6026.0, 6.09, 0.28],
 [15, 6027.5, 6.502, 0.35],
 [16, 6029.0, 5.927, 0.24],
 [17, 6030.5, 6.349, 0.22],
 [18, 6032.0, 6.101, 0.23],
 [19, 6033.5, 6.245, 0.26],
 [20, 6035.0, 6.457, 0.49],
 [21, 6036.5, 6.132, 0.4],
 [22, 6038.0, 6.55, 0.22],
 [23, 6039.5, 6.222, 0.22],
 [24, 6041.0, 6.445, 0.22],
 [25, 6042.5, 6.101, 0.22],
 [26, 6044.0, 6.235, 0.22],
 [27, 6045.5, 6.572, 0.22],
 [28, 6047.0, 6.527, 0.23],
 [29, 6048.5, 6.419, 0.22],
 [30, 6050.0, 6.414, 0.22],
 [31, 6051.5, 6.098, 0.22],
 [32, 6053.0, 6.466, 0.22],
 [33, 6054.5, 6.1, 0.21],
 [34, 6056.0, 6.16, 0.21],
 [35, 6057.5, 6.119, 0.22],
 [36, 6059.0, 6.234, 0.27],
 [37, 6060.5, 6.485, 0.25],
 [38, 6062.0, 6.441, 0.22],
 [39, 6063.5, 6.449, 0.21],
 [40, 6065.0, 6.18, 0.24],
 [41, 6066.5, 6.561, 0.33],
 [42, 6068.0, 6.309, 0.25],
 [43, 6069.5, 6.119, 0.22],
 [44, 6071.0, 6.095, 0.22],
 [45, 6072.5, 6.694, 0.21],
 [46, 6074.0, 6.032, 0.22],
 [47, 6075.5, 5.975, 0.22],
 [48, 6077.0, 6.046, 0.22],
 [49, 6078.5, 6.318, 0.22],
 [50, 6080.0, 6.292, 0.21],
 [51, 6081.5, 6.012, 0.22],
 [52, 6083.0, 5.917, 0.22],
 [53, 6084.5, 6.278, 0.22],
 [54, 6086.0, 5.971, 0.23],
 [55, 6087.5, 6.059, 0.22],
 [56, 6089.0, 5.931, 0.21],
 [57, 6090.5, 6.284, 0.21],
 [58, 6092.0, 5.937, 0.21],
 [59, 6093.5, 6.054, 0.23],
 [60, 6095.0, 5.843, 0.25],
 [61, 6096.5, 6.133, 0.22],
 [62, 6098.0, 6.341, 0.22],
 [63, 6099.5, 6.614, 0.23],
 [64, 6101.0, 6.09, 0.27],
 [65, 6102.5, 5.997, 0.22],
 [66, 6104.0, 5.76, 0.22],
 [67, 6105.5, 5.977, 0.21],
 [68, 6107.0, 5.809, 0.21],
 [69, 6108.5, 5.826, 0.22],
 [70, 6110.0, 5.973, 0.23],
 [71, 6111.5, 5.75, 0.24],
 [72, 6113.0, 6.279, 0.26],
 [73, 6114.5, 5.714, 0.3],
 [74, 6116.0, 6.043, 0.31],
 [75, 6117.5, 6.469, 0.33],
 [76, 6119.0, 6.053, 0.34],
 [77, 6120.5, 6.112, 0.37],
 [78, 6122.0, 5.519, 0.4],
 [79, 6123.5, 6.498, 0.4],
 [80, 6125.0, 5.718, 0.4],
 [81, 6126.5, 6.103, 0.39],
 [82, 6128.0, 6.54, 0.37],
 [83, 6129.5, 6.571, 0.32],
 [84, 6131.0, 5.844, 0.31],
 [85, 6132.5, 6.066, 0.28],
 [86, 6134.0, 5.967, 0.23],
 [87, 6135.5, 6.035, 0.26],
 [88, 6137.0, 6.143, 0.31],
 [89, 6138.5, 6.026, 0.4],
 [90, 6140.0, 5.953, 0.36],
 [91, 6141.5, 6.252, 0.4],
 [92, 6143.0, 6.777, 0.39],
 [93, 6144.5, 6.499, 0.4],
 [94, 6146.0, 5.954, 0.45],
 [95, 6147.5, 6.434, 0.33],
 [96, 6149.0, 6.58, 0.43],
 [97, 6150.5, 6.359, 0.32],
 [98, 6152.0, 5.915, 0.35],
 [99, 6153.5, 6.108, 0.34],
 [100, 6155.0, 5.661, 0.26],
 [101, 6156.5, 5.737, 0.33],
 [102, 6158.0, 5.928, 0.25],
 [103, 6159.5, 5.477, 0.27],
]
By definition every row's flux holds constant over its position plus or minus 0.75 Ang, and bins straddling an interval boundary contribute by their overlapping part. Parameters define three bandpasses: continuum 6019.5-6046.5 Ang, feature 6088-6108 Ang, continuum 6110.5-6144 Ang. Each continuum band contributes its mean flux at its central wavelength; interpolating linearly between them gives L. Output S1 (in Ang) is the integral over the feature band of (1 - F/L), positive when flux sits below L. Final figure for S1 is 0.3 Ang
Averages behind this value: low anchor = 6.22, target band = 6.06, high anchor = 6.11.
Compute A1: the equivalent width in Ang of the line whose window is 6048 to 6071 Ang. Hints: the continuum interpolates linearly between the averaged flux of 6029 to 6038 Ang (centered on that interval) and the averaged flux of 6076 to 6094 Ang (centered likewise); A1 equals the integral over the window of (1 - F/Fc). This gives -0.5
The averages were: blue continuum 6.25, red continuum 6.09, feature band 6.3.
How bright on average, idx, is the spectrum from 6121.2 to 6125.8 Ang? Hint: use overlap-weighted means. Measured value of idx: 5.92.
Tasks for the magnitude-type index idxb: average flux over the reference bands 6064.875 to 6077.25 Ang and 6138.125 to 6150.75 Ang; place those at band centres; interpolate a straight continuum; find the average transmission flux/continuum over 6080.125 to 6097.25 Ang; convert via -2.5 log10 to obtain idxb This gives 0.04 mag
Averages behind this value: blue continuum 6.23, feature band 6.05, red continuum 6.32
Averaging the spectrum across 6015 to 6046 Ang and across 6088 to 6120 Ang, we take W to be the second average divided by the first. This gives 1.0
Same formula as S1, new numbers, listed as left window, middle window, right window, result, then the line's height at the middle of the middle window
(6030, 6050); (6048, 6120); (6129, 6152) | 1.6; 6.28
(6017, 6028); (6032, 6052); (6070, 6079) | -0.8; 6.08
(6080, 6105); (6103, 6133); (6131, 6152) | 0.6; 6.15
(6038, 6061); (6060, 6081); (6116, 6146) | 0.0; 6.27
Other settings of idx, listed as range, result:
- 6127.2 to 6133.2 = 6.26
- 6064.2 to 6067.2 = 6.37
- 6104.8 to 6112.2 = 5.87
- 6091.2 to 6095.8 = 5.95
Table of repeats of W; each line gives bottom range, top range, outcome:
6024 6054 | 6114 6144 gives 0.97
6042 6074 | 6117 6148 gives 0.98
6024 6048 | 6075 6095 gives 0.96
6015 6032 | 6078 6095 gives 1.00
